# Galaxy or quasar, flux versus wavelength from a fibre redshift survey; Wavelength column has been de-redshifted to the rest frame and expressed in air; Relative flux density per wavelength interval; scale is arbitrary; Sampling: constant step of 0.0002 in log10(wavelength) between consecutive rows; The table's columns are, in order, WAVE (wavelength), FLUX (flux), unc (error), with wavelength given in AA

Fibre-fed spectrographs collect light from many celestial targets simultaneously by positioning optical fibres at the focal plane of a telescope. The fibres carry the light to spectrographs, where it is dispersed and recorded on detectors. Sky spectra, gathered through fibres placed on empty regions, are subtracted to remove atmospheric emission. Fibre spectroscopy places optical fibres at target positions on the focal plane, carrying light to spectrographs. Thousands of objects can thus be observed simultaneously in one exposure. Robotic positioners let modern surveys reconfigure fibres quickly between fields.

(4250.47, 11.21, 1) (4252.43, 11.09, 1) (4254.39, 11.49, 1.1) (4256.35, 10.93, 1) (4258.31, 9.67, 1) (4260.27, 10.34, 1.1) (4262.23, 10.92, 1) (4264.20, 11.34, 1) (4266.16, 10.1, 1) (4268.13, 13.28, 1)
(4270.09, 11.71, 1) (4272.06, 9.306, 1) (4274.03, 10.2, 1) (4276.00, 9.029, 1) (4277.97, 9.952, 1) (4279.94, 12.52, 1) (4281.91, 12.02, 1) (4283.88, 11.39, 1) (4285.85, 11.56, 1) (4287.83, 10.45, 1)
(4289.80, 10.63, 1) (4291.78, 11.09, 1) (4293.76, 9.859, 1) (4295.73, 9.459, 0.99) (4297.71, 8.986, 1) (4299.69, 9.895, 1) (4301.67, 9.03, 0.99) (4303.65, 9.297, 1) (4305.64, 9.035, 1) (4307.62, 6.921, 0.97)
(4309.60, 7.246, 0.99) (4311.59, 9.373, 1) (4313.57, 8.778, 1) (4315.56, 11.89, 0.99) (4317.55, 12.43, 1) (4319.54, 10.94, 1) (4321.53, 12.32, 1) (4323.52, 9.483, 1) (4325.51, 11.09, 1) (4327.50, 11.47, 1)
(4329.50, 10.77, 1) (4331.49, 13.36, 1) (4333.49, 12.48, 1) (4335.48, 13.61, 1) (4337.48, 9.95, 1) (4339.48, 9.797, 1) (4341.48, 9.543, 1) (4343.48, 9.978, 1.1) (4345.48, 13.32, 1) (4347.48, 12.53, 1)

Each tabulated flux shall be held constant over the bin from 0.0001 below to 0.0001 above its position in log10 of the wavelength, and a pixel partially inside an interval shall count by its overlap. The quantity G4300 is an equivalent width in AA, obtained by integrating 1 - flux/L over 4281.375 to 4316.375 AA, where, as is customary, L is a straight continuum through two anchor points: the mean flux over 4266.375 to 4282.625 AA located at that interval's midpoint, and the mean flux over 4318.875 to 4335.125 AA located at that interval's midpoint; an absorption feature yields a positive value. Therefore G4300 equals 4.5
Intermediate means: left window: 10.9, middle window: 9.79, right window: 11.6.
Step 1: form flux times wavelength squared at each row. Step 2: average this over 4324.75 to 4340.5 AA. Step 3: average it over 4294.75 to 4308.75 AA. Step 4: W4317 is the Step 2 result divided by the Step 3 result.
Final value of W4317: 1.3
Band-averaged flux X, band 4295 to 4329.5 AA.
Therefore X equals 9.89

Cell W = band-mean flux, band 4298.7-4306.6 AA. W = 9.31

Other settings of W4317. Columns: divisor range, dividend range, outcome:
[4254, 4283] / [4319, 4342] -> 1.07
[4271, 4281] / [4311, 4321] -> 1.08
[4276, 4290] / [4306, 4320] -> 0.88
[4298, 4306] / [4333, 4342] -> 1.21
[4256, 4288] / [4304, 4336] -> 1.00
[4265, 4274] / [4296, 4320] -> 0.87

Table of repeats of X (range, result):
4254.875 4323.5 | 10.3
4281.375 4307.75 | 10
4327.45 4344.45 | 11.2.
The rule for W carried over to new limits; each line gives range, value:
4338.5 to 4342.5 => 9.67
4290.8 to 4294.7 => 10.5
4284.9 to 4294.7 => 10.7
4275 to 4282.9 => 10.9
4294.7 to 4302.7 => 9.35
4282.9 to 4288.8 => 11.1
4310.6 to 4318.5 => 10.6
